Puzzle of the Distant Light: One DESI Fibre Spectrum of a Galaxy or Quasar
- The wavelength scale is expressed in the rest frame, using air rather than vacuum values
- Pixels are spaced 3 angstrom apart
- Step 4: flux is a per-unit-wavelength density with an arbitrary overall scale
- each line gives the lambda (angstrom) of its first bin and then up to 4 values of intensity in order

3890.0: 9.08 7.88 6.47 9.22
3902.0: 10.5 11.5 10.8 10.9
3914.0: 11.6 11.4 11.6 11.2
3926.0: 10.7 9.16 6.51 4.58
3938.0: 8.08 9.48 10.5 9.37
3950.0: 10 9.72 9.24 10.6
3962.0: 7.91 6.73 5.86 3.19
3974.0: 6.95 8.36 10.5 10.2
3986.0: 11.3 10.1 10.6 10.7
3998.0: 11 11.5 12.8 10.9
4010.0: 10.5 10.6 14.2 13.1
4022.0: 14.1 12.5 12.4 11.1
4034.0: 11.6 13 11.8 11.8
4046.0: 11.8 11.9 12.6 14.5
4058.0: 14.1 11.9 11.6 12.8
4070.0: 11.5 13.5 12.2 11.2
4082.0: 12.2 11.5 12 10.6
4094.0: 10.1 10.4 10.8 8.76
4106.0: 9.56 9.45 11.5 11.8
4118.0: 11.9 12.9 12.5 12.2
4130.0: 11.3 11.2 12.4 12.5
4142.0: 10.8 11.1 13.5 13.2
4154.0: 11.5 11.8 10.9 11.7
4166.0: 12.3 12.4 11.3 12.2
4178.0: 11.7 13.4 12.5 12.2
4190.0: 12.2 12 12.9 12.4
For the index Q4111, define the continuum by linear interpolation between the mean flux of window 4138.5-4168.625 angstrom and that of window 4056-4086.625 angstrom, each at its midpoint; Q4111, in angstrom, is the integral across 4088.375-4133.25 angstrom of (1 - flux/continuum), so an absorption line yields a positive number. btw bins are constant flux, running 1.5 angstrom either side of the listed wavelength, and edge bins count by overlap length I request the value 4.1 angstrom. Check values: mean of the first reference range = 12.3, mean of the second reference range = 11.9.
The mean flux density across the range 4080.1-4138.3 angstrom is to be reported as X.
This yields 11.2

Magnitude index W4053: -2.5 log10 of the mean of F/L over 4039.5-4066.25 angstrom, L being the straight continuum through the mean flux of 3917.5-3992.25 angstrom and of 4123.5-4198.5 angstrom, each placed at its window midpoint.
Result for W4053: -0.20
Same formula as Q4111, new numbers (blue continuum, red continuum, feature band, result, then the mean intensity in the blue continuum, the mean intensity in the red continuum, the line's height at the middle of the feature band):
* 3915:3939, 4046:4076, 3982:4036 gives -1.54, 9.23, 12.6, 11.3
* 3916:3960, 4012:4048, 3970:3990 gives 3.80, 9.44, 12.4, 10.8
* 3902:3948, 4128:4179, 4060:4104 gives -0.76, 9.85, 11.9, 11.2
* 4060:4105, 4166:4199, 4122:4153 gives -0.51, 11.4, 12.3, 11.9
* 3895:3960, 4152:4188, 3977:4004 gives -1.08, 9.71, 12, 10.3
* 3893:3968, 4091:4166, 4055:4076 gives -3.74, 9.39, 11.4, 10.8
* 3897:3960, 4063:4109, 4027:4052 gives -2.73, 9.81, 11.2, 10.8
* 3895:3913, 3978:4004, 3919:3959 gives 4.20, 10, 10.8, 10.4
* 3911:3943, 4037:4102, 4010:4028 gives -2.55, 9.52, 11.9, 11.1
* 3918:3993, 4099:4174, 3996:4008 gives -2.44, 8.9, 11.6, 9.59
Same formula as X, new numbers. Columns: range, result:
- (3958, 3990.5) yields 8.3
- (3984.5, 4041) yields 11.8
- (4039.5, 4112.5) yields 11.6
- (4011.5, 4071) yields 12.5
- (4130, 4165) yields 11.9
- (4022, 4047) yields 12.1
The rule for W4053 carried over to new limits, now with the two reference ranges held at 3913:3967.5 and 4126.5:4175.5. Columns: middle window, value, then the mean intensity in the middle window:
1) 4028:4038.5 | -0.15 mag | 12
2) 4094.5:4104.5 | 0.13 mag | 10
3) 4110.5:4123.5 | -0.05 mag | 12.1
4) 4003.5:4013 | -0.10 mag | 11.1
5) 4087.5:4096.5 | 0.04 mag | 10.7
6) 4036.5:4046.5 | -0.15 mag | 12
